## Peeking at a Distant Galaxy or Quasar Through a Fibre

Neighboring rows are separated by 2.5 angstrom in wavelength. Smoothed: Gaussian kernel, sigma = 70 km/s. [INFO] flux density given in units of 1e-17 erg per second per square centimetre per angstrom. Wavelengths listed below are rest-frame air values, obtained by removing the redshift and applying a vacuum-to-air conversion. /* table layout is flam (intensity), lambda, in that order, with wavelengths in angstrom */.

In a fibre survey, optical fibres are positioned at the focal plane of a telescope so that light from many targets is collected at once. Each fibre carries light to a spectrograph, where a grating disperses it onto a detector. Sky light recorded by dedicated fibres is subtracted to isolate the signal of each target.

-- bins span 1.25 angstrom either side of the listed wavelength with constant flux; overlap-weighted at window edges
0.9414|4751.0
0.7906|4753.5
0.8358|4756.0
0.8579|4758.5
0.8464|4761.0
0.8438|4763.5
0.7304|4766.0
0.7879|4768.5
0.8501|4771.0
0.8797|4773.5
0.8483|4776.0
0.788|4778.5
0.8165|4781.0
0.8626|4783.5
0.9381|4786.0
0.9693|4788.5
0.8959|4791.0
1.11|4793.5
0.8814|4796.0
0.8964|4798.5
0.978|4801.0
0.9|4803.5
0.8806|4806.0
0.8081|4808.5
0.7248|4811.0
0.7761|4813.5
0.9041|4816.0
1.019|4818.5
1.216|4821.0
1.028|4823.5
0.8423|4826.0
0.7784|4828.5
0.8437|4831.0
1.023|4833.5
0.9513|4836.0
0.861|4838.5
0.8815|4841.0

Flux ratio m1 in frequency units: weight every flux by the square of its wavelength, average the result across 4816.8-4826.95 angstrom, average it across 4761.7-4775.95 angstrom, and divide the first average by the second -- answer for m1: 1.28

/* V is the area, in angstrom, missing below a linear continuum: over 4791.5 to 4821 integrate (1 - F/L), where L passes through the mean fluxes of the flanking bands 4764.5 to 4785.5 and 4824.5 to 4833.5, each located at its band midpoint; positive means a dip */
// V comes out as -2.4 angstrom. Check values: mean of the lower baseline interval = 0.825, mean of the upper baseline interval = 0.855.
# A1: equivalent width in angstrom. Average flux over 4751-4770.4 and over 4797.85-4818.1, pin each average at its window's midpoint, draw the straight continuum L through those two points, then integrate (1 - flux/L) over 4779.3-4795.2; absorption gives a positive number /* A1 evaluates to -1.5 angstrom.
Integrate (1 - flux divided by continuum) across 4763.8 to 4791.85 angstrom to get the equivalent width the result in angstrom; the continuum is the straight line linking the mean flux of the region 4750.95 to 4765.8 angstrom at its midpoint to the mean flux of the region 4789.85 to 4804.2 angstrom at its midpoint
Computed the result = 1.3 angstrom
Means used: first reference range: 0.837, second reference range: 0.946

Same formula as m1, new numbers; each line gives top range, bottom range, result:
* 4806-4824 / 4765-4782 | 1.15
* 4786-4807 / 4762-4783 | 1.16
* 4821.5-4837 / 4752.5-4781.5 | 1.15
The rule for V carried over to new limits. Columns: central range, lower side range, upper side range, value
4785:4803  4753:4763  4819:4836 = -1.0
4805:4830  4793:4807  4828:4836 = 0.5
